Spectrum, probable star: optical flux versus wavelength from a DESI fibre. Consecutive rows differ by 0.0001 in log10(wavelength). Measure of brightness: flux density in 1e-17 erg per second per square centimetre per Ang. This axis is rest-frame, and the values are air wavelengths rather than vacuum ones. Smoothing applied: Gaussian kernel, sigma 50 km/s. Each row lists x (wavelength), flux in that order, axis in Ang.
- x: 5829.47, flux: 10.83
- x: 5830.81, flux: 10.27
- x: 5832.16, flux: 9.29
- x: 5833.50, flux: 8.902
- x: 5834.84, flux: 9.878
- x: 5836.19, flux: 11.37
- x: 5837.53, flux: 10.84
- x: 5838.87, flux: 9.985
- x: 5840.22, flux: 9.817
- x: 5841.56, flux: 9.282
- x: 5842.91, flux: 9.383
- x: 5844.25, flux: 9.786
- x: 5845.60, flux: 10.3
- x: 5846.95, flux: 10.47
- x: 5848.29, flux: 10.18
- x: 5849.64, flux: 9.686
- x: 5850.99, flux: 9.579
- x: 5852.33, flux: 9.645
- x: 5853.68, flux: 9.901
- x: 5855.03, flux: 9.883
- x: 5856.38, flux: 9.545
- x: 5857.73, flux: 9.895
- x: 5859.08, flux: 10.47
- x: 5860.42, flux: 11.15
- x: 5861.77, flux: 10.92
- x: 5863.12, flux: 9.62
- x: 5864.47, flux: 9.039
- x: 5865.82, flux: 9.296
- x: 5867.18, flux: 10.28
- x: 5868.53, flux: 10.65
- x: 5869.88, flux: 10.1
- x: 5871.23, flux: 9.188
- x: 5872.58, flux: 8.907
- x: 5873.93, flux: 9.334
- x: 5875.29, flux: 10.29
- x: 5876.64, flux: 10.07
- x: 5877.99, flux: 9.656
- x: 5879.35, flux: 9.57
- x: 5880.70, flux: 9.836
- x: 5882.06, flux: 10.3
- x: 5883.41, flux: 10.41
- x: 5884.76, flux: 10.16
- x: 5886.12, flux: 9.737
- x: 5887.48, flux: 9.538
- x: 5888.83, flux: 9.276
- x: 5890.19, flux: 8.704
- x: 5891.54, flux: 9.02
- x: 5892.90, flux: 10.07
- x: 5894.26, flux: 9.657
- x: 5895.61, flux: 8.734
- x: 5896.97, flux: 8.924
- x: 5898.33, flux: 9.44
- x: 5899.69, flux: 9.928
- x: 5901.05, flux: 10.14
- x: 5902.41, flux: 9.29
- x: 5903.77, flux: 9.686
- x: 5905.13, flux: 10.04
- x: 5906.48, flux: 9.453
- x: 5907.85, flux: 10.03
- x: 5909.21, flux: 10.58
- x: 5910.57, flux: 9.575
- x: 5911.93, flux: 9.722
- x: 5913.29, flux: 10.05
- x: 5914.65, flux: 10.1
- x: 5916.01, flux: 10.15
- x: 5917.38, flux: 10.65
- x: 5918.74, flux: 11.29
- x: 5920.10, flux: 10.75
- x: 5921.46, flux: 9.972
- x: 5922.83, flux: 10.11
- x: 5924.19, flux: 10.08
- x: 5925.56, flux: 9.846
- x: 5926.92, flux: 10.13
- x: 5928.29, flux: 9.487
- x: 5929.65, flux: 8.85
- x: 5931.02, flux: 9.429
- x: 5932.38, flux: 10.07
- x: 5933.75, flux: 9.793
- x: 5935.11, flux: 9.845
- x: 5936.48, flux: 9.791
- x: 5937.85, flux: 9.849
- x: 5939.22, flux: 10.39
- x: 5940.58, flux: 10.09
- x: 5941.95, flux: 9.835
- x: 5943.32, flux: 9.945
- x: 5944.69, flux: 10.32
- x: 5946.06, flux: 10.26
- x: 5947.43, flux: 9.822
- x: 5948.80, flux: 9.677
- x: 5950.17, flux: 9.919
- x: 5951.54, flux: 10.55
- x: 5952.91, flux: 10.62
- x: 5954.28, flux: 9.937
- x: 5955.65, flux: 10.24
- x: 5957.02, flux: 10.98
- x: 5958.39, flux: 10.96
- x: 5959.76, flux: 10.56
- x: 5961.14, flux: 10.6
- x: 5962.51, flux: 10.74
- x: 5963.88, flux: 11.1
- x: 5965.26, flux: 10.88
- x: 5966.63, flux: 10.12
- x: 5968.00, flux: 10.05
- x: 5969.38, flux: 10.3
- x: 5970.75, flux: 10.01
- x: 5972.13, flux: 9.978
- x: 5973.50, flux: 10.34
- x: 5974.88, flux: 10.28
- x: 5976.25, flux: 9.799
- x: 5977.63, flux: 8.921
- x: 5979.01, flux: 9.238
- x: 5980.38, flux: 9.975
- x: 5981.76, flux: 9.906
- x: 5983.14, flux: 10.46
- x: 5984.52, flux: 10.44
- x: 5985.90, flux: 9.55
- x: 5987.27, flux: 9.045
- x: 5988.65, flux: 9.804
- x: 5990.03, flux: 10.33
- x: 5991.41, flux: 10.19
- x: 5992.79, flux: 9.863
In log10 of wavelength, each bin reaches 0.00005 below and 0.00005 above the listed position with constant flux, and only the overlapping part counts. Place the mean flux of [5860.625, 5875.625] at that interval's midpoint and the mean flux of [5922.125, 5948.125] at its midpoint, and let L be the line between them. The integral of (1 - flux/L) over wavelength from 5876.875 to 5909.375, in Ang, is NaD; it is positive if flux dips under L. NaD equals 0.6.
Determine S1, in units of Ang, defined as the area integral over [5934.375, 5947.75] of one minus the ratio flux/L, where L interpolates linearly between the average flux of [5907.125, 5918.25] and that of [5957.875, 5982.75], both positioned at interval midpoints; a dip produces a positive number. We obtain 0.2 Ang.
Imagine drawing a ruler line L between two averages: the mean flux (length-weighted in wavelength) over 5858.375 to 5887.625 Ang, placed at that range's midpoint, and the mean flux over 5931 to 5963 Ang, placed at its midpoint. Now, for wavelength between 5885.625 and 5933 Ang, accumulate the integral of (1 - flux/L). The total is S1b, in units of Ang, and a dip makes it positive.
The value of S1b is 1.30 Ang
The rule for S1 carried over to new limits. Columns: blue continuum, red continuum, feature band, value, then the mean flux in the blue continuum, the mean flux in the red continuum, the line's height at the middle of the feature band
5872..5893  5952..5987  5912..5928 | -0.5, 9.67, 10.2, 9.91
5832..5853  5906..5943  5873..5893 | 0.5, 9.92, 10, 9.96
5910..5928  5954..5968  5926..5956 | 1.3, 10.2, 10.6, 10.4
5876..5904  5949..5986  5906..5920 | -0.6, 9.62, 10.2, 9.81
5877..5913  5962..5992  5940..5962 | -0.7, 9.68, 10.1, 9.94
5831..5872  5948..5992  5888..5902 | 0.9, 9.95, 10.2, 10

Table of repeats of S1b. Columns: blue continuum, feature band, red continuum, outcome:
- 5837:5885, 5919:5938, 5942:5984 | 0.4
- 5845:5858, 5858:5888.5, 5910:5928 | 0.2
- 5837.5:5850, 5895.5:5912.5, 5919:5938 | 0.4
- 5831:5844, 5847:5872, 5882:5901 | -0.5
